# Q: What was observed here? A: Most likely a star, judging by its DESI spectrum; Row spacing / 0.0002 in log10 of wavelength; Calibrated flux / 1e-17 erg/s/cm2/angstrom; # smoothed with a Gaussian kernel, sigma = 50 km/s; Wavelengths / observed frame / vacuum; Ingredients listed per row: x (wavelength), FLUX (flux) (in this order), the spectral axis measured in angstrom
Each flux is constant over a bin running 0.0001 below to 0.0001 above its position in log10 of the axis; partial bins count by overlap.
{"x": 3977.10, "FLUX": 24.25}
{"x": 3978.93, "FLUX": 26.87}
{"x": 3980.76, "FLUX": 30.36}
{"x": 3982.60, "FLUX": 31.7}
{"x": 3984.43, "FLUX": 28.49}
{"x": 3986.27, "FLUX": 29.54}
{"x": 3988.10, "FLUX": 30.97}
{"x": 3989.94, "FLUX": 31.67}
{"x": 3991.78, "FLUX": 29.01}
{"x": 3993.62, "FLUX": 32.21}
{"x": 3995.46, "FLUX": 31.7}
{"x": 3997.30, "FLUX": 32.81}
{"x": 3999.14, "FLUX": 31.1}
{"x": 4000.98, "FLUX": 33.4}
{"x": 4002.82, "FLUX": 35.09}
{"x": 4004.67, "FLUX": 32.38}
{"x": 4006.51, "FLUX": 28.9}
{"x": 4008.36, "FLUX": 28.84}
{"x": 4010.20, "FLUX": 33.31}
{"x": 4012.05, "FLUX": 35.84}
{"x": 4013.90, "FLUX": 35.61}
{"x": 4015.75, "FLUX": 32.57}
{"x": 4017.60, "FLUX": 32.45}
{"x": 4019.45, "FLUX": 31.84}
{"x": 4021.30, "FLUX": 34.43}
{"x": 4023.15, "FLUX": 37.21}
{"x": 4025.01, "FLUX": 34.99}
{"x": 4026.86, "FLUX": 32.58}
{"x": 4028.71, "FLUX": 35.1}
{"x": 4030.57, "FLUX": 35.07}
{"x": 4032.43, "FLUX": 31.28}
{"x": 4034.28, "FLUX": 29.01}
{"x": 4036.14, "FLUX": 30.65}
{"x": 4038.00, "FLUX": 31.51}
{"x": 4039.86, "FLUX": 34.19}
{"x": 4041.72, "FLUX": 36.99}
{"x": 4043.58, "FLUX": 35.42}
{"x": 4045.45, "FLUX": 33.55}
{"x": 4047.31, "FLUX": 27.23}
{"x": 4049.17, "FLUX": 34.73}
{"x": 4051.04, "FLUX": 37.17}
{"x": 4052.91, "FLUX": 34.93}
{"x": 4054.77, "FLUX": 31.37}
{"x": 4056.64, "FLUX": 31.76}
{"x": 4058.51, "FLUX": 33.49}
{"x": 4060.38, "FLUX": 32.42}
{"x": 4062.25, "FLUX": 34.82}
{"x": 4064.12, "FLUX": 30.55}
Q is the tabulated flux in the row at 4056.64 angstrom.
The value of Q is 31.76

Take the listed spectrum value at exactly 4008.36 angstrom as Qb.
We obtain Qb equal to 28.84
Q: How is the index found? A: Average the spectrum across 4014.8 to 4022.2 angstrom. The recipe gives 32.8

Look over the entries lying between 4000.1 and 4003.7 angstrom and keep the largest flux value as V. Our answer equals 35.09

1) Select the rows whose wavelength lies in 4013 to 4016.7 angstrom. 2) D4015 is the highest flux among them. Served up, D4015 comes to 35.61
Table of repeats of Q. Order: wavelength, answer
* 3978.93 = 26.87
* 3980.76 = 30.36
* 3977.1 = 24.25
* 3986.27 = 29.54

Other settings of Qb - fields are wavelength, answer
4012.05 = 35.84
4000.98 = 33.4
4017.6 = 32.45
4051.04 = 37.17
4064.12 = 30.55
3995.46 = 31.7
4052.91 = 34.93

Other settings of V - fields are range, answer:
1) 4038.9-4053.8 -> 37.17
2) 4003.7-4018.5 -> 35.84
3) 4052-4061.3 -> 34.93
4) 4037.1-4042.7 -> 36.99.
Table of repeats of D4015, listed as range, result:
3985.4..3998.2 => 32.81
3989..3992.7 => 31.67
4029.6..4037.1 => 35.07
